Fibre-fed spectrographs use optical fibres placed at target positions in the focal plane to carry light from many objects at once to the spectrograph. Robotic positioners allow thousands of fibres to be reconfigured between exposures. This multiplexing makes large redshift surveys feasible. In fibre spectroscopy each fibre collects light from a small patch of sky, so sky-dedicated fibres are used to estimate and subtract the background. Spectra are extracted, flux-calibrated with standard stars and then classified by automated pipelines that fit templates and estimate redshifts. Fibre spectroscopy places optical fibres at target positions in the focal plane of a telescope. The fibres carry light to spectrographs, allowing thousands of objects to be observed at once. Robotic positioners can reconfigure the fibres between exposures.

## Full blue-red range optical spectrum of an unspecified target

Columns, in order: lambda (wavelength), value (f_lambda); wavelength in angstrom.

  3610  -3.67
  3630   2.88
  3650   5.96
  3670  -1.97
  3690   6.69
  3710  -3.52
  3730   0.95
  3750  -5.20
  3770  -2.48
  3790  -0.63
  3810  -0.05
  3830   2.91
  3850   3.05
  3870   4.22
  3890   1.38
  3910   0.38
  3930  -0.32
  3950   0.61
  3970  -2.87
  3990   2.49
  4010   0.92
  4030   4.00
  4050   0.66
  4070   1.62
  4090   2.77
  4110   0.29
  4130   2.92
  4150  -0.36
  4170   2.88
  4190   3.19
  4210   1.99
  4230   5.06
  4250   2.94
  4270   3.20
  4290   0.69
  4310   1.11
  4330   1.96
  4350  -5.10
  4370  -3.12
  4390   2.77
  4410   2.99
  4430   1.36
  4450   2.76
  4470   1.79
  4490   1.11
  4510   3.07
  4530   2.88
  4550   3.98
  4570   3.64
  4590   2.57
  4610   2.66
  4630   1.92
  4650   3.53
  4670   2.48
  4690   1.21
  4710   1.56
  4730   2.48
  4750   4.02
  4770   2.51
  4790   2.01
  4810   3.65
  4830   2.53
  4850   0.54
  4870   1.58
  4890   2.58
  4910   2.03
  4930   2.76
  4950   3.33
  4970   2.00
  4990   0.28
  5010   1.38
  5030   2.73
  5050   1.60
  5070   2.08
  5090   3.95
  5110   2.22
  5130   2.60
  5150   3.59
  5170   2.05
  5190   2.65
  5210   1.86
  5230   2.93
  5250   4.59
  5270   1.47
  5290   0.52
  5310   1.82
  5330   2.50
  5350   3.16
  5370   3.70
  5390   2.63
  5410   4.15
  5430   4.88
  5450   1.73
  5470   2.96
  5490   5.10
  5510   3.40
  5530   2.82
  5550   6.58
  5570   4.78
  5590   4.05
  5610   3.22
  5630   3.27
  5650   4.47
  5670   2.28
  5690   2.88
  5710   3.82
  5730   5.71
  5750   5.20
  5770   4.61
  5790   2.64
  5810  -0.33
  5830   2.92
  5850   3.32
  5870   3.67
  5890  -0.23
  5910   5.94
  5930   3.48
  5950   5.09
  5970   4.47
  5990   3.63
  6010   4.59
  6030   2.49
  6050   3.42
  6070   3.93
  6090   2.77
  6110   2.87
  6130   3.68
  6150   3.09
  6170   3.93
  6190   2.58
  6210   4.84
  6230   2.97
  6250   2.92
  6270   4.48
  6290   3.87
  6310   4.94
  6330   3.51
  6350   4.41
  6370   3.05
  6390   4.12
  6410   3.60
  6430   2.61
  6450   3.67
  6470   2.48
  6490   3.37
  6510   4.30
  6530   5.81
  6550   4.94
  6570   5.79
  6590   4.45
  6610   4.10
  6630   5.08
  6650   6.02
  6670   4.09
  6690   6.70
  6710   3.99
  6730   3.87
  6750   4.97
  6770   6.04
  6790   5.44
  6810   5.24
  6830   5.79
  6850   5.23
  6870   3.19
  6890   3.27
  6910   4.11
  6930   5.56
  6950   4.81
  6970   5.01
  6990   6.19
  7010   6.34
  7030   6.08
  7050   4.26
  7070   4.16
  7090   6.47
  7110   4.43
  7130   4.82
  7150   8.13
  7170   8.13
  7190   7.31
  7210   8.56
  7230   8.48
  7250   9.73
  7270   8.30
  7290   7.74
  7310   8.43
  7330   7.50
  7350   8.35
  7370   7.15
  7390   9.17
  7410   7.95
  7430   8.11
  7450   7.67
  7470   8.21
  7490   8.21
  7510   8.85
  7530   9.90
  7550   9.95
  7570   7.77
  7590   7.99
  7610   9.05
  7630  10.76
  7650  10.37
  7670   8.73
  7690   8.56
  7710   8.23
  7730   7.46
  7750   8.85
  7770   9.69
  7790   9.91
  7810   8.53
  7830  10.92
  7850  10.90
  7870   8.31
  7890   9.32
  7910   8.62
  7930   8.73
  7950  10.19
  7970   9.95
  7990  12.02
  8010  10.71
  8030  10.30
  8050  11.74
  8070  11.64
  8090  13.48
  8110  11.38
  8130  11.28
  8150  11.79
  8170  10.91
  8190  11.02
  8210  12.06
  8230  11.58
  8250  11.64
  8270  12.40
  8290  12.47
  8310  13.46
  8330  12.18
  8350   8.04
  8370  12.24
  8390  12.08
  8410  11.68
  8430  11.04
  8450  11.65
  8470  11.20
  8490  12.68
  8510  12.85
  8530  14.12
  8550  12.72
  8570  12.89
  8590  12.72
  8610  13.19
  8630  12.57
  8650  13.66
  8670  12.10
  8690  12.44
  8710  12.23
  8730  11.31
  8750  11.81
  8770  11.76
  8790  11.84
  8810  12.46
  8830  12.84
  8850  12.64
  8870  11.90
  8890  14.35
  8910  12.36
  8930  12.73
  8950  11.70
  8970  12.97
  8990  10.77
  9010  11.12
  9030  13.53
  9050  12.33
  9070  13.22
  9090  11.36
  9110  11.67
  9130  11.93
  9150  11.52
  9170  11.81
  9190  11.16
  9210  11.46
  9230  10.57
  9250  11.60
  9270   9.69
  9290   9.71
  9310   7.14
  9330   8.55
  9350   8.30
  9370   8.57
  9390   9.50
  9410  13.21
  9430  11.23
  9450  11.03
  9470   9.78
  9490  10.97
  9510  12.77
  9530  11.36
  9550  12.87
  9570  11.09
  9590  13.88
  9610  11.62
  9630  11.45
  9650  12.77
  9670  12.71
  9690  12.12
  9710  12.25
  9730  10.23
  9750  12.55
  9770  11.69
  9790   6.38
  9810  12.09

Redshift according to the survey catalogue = 0.794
